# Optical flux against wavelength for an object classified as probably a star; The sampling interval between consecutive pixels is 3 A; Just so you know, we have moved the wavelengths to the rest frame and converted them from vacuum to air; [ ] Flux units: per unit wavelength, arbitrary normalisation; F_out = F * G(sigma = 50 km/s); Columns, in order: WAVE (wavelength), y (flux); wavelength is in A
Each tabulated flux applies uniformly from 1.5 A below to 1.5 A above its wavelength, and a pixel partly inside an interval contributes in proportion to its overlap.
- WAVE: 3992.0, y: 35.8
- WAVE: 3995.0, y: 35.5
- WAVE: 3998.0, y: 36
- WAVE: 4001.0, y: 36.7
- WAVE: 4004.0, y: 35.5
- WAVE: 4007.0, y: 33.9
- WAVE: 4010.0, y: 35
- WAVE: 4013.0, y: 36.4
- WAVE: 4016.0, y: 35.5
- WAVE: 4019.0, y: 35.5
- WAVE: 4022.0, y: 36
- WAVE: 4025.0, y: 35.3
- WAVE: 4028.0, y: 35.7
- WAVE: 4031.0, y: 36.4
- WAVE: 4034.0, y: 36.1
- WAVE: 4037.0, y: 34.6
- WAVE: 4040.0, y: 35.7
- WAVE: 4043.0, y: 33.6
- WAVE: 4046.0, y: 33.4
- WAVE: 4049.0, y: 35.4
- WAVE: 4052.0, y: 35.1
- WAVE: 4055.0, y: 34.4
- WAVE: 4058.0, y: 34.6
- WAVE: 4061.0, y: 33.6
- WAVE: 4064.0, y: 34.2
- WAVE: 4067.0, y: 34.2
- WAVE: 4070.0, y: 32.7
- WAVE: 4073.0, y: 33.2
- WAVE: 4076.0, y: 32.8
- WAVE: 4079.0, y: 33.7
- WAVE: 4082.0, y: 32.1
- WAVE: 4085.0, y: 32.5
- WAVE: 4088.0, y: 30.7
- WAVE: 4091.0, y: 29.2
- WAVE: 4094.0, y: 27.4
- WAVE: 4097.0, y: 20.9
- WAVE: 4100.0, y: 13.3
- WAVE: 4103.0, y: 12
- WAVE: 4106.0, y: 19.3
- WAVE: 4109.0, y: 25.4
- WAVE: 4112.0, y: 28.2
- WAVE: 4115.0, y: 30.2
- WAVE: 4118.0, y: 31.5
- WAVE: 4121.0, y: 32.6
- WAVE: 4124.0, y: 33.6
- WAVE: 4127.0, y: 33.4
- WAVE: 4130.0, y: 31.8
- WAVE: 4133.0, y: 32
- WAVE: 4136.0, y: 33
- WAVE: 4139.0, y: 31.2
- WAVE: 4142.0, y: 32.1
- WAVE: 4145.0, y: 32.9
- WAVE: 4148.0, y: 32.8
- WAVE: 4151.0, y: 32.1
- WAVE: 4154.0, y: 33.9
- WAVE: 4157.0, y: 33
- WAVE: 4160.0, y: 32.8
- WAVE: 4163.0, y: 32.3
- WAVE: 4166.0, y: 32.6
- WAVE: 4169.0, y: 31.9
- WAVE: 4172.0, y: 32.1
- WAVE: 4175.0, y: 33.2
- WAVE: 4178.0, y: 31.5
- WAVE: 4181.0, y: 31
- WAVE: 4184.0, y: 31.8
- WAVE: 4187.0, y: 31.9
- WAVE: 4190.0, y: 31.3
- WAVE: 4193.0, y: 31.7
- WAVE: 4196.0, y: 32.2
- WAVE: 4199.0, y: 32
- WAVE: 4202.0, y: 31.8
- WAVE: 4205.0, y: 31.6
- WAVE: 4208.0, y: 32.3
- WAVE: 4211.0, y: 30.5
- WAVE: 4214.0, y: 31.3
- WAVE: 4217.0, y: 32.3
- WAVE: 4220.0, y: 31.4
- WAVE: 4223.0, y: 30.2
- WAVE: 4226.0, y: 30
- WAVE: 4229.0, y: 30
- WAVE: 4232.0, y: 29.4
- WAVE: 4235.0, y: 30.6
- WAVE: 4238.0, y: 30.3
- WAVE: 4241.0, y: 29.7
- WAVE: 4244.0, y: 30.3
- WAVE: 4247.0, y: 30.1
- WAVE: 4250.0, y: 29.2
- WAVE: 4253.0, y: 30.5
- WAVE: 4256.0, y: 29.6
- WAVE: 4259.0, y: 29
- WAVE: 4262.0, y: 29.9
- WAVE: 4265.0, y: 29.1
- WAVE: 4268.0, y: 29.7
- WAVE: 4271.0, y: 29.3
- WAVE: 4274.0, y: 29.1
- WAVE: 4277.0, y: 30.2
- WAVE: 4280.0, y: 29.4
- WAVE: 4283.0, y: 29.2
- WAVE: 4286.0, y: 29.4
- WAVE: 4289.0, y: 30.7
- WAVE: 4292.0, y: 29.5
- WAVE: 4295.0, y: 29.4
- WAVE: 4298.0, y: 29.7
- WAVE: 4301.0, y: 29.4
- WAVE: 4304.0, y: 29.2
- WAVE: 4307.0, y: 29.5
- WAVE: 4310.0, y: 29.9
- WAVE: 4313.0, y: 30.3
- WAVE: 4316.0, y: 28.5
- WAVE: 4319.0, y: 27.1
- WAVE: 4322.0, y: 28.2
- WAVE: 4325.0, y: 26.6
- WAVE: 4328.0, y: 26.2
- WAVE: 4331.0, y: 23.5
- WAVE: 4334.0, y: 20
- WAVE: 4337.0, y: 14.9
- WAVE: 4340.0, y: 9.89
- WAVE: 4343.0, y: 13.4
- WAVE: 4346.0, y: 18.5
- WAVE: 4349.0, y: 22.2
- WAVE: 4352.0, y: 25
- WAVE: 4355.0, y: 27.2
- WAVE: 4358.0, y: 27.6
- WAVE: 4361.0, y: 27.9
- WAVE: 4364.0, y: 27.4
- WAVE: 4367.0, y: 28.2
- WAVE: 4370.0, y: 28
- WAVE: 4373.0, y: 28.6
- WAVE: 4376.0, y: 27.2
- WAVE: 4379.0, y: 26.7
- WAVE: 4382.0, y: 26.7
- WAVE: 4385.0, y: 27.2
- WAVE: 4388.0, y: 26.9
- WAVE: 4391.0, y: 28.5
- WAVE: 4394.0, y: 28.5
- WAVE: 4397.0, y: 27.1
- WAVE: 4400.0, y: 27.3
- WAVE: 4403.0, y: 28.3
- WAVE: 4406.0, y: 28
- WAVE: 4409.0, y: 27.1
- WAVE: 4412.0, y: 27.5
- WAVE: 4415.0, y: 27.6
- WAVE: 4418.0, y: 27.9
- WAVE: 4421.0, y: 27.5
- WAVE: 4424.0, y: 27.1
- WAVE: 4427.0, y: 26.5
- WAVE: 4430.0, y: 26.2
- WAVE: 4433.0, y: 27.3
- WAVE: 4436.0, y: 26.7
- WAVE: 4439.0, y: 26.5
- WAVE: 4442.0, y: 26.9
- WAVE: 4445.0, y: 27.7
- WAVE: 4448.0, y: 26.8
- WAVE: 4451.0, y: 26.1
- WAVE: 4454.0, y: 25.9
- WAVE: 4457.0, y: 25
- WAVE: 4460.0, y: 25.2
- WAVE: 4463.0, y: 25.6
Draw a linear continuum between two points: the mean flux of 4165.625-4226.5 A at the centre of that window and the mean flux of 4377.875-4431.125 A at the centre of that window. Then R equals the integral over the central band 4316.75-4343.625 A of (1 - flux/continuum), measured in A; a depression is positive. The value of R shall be 6.9 A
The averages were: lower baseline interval 31.7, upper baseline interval 27.4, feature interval 21.5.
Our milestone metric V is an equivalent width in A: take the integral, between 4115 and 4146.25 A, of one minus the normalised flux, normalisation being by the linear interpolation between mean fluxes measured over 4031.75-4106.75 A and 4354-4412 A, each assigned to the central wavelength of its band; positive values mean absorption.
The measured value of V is -2.2 A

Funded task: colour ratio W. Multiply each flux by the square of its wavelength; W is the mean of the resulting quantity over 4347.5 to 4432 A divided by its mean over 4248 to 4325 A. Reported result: 0.97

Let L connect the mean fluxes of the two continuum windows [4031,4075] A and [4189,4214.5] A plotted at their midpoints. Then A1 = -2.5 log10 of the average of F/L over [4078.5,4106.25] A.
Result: 0.322 mag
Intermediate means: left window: 34.4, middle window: 25.1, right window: 31.7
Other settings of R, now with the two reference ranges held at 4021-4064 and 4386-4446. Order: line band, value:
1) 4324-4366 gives 9.6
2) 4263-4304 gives 0.7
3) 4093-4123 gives 8.4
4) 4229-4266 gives 1.1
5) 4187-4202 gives 0.0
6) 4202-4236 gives 0.5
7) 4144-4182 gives 0.0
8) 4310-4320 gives 0.2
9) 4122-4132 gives 0.1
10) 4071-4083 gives 0.4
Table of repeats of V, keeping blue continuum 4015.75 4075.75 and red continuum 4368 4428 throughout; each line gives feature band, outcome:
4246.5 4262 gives 0.4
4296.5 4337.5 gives 3.2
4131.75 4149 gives 0.2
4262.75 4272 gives 0.2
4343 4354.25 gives 2.9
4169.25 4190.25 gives 0.1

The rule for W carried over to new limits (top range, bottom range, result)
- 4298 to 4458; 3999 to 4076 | 0.88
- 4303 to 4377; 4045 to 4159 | 0.91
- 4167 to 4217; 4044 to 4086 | 1.00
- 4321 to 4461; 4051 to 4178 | 0.95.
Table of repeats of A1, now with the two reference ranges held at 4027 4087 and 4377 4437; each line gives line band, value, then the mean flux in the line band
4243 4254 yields 0.02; 30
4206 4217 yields -0.01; 31.5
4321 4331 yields 0.10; 26.4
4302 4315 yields -0.02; 29.7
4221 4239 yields 0.02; 30.1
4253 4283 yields 0.02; 29.5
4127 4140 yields 0.02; 32.2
